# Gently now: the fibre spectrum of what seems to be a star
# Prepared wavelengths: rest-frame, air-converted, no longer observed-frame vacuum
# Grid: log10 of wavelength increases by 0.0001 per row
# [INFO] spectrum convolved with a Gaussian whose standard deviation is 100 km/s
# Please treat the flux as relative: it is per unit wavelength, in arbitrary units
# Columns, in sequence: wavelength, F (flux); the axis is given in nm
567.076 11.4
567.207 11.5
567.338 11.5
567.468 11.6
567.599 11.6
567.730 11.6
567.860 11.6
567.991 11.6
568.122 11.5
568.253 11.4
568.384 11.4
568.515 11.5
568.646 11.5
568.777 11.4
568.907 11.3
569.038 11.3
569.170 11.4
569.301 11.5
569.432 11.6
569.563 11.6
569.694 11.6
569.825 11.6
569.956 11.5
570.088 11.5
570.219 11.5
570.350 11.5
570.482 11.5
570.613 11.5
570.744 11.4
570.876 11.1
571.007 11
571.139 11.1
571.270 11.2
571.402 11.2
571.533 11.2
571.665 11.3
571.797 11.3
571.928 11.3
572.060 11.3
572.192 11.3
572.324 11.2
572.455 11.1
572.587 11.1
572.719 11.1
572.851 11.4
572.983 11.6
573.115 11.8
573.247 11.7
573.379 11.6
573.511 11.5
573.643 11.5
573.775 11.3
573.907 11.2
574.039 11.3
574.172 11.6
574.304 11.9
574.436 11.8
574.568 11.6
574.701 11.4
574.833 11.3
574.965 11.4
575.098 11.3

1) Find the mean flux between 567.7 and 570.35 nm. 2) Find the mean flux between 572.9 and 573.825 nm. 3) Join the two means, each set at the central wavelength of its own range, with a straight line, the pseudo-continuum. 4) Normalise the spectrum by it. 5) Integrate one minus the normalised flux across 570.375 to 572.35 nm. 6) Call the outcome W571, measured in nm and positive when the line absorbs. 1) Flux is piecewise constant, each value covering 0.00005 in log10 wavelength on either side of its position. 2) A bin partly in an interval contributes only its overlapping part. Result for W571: 0.05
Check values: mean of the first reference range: 11.5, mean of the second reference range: 11.6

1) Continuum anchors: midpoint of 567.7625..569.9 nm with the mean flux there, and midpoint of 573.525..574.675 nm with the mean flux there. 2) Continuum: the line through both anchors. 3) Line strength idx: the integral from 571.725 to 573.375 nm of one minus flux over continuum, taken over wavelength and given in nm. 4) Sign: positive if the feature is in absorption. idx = 0.02 nm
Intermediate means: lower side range 11.5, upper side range 11.5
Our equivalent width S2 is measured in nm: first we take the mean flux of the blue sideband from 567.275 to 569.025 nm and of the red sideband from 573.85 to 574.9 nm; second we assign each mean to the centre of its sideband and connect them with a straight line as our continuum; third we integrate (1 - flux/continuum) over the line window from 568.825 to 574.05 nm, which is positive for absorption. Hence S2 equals 0.06 nm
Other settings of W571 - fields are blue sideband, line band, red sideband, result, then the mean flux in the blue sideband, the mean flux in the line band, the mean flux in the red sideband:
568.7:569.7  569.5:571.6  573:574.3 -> 0.019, 11.5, 11.4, 11.5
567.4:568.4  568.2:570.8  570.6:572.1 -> -0.017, 11.5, 11.5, 11.2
